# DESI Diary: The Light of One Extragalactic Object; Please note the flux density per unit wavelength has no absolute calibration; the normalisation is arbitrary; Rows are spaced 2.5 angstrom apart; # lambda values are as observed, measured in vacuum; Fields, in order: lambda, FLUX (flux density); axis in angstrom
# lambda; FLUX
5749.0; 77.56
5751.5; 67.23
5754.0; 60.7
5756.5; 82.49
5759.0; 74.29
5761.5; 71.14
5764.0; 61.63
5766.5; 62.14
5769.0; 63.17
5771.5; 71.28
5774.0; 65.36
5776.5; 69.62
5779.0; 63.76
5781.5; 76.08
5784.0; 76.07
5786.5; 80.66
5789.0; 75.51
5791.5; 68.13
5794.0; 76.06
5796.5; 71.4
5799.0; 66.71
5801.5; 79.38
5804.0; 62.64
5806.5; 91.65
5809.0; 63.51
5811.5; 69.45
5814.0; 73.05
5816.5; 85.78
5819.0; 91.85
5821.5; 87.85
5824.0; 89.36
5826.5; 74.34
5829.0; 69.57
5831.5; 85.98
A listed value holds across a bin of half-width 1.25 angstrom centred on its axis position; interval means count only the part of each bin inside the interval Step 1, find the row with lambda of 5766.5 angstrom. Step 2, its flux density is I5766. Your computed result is 62.14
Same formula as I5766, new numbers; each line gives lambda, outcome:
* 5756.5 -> 82.49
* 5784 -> 76.07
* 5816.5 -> 85.78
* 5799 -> 66.71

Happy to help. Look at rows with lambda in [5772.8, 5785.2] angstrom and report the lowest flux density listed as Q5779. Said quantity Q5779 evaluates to 63.76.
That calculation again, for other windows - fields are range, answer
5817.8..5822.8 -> 87.85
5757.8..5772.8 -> 61.63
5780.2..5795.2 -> 68.13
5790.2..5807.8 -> 62.64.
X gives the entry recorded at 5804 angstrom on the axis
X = 62.64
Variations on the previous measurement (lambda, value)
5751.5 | 67.23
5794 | 76.06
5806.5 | 91.65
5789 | 75.51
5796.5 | 71.4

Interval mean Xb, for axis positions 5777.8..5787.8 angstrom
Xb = 74.2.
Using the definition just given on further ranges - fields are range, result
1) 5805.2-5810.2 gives 77.6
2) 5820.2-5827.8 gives 83.8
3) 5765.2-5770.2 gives 62.6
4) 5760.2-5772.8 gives 65.9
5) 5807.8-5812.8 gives 66.6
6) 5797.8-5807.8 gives 75.1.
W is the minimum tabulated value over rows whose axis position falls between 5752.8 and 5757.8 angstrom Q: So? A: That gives 60.7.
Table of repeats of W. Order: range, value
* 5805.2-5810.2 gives 63.51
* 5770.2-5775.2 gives 65.36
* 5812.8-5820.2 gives 73.05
